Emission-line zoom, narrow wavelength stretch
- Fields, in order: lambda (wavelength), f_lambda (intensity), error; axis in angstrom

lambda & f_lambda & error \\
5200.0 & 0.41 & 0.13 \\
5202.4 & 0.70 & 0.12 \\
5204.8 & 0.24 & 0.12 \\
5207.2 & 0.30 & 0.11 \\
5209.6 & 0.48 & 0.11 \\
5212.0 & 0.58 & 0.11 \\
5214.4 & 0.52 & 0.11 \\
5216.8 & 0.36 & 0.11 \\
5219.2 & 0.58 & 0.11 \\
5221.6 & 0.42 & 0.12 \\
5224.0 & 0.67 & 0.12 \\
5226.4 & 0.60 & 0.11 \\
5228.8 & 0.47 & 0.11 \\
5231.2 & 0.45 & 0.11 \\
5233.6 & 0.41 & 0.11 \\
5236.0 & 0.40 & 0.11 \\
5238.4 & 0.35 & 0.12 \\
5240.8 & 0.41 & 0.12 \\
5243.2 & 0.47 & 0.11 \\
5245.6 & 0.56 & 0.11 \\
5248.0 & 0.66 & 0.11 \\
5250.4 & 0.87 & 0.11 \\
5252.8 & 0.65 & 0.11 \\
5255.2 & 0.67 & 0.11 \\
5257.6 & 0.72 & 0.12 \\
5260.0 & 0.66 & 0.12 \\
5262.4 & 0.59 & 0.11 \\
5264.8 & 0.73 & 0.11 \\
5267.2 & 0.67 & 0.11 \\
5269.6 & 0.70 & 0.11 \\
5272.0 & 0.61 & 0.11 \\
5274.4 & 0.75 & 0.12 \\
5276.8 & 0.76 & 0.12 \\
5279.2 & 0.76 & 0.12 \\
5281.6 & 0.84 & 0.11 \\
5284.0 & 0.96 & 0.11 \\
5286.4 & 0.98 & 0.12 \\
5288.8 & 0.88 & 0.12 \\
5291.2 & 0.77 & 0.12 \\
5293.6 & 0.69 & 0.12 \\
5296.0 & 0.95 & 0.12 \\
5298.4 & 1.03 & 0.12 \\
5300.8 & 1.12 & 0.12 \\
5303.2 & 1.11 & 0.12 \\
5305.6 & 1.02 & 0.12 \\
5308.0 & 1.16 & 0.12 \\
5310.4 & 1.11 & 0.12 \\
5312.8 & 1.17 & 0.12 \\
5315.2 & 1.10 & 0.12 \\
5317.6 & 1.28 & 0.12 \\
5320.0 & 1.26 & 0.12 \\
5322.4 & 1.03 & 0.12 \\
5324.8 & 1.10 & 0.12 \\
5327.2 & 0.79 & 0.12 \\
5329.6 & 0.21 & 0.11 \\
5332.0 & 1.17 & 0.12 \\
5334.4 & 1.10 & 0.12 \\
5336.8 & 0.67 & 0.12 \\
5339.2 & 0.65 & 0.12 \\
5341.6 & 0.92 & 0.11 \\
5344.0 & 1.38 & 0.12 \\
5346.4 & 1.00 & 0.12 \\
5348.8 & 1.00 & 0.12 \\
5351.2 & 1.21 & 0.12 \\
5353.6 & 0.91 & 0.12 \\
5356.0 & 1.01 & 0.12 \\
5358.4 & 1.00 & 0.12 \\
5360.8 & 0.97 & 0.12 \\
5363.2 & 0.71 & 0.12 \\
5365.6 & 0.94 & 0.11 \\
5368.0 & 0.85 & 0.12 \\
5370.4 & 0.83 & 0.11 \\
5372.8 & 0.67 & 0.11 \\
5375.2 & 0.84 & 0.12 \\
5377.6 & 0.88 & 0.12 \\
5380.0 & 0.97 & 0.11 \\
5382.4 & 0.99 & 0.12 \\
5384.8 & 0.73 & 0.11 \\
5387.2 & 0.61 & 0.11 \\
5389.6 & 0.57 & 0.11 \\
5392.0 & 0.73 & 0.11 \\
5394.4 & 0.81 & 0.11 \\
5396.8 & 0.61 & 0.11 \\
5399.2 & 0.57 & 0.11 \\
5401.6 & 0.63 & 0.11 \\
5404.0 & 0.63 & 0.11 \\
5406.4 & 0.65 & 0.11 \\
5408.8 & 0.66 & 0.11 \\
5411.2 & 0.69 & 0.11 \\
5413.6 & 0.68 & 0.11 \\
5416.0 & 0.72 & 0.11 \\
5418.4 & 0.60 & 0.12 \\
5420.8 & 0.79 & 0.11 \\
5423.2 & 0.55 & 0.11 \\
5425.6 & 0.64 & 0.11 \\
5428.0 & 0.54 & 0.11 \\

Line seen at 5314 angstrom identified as C IV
